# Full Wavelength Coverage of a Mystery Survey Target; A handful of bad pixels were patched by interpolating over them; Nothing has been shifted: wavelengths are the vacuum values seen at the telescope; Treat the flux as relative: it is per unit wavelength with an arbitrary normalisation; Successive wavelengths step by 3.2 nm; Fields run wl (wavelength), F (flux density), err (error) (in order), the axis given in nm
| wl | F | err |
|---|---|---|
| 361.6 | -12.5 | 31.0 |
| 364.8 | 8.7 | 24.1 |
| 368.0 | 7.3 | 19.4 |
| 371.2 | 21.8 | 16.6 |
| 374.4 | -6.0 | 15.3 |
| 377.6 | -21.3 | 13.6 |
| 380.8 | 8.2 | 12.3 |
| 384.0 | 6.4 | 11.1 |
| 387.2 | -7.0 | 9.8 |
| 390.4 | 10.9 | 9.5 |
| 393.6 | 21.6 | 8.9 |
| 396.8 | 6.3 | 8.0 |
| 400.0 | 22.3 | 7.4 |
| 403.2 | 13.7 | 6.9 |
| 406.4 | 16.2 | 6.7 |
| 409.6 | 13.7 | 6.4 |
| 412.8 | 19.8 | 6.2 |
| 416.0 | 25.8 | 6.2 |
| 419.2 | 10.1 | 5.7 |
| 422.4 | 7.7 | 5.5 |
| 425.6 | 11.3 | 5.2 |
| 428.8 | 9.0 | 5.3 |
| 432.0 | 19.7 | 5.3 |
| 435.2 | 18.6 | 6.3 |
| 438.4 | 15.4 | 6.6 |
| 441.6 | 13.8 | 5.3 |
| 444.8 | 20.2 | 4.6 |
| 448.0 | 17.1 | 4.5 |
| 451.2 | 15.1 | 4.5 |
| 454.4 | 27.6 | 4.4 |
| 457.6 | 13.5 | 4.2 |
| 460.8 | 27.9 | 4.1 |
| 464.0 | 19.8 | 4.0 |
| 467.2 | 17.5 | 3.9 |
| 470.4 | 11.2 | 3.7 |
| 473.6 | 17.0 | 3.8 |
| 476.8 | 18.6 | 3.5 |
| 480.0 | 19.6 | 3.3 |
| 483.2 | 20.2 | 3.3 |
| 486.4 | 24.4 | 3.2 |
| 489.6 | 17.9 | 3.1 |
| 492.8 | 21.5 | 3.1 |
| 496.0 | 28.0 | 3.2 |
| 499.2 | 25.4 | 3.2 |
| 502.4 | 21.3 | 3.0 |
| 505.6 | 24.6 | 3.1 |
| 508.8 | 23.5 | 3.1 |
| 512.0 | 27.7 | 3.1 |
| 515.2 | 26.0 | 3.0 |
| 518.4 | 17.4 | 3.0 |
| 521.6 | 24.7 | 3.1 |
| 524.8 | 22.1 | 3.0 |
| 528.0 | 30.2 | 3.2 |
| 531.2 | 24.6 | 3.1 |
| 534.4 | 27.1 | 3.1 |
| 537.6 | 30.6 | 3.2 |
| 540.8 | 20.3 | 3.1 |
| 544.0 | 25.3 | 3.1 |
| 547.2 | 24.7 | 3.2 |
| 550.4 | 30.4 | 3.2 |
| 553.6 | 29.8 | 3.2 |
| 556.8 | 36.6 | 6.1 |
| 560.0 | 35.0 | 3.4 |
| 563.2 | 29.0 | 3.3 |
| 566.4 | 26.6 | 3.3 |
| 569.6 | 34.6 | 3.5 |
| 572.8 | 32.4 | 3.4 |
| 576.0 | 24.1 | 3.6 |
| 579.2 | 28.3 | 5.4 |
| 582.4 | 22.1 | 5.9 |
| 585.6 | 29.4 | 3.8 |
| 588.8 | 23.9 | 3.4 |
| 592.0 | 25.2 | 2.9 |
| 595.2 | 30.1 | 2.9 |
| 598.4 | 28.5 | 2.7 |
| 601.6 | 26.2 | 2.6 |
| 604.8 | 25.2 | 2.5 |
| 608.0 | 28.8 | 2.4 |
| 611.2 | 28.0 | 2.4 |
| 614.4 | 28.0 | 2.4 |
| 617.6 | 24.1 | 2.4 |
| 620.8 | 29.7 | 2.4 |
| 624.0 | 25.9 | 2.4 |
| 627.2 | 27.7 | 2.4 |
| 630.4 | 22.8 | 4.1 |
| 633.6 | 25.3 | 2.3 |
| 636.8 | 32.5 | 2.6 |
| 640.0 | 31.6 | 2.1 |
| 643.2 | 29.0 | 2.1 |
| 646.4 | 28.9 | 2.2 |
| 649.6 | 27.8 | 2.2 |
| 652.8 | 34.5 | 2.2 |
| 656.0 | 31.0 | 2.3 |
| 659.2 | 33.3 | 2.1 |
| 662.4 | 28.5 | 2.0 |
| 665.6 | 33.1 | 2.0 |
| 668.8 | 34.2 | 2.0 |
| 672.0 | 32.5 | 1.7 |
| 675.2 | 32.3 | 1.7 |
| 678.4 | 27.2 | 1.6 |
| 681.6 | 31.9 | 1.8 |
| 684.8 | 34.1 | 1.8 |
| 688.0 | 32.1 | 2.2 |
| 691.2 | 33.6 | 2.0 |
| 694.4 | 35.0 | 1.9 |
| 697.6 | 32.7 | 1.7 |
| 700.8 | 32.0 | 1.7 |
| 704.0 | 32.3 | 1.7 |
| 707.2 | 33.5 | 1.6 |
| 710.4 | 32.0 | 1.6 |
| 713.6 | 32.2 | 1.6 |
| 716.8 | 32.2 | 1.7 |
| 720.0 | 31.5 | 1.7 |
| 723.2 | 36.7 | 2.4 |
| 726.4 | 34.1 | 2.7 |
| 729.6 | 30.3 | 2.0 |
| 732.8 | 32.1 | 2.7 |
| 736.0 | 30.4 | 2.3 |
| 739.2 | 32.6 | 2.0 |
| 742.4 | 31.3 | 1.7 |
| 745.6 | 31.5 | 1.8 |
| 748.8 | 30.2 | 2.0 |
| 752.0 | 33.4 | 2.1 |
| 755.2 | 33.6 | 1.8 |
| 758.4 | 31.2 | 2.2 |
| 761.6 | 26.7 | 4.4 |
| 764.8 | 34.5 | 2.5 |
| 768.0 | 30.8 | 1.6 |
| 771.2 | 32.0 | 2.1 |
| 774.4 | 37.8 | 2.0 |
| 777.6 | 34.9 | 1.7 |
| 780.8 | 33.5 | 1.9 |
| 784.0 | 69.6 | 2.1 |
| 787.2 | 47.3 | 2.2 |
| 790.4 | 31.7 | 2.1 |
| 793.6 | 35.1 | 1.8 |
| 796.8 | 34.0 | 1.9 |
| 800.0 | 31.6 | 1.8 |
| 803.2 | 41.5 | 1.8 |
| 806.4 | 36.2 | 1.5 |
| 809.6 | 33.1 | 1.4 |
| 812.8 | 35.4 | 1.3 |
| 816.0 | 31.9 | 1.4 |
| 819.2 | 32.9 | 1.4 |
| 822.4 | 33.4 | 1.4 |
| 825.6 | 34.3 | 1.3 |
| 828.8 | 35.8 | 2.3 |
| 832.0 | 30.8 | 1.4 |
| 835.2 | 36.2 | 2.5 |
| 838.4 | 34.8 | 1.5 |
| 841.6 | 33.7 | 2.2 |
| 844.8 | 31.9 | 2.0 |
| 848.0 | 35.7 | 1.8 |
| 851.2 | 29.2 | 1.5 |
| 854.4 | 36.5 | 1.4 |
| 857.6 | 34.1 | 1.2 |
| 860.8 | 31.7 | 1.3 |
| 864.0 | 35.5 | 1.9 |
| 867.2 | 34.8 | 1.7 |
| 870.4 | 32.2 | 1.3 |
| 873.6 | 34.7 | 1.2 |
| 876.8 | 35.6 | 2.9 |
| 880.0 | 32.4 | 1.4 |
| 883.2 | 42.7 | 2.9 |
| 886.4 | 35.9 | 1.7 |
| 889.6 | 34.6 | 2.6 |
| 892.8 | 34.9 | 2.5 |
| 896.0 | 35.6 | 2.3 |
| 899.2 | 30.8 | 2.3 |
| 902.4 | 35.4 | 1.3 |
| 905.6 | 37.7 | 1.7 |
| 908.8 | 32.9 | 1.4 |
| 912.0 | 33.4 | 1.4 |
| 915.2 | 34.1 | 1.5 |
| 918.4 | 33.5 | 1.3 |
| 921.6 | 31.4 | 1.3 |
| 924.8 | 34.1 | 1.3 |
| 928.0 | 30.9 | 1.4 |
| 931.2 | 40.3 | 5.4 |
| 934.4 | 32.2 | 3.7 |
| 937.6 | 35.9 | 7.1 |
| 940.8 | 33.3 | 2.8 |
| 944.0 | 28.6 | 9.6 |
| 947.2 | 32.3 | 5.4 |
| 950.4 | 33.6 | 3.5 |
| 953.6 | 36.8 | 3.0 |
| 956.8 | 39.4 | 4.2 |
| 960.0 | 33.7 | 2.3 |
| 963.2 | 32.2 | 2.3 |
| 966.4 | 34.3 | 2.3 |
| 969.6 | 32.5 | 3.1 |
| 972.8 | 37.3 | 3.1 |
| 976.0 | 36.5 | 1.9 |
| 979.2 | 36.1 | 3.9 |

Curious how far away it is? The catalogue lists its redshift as 0.196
